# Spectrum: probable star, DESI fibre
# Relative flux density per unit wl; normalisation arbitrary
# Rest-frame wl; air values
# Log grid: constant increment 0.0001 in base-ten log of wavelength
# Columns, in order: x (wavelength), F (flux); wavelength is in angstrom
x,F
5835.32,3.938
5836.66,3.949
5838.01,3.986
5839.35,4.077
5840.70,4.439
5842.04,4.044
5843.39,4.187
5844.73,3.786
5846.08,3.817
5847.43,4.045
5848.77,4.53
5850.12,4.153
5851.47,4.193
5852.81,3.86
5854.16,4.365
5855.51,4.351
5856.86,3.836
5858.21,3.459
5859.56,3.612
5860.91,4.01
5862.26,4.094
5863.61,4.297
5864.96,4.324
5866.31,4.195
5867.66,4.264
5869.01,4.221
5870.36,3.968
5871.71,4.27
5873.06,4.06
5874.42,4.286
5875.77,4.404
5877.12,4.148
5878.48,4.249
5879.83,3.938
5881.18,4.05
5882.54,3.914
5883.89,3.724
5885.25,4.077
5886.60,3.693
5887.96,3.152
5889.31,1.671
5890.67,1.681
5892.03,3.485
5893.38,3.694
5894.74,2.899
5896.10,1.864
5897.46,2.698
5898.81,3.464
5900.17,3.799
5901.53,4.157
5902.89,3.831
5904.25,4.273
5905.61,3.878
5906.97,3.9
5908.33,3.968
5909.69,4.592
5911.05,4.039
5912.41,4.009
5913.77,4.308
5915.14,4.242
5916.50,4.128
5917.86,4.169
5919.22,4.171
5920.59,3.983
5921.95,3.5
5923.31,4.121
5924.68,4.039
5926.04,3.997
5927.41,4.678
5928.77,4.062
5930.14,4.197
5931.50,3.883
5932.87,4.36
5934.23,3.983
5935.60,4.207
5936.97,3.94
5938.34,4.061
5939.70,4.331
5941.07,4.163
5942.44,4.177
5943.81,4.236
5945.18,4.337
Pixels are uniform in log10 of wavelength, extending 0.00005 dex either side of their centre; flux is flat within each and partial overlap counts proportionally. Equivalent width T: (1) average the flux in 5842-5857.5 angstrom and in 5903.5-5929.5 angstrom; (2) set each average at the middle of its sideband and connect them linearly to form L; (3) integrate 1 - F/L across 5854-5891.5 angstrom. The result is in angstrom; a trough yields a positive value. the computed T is 2.2 angstrom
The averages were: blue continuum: 4.1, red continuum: 4.11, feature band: 3.86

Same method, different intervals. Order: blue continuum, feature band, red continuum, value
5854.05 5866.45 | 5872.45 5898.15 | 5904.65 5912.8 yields 3.8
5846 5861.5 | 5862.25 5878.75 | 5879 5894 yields -2.3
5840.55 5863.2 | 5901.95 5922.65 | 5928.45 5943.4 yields 0.2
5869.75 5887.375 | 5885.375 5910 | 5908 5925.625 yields 4.3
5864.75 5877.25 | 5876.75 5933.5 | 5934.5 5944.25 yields 5.5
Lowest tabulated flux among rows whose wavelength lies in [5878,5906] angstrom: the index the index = 1.671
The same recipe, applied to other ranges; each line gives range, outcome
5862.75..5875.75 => 3.968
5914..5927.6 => 3.5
